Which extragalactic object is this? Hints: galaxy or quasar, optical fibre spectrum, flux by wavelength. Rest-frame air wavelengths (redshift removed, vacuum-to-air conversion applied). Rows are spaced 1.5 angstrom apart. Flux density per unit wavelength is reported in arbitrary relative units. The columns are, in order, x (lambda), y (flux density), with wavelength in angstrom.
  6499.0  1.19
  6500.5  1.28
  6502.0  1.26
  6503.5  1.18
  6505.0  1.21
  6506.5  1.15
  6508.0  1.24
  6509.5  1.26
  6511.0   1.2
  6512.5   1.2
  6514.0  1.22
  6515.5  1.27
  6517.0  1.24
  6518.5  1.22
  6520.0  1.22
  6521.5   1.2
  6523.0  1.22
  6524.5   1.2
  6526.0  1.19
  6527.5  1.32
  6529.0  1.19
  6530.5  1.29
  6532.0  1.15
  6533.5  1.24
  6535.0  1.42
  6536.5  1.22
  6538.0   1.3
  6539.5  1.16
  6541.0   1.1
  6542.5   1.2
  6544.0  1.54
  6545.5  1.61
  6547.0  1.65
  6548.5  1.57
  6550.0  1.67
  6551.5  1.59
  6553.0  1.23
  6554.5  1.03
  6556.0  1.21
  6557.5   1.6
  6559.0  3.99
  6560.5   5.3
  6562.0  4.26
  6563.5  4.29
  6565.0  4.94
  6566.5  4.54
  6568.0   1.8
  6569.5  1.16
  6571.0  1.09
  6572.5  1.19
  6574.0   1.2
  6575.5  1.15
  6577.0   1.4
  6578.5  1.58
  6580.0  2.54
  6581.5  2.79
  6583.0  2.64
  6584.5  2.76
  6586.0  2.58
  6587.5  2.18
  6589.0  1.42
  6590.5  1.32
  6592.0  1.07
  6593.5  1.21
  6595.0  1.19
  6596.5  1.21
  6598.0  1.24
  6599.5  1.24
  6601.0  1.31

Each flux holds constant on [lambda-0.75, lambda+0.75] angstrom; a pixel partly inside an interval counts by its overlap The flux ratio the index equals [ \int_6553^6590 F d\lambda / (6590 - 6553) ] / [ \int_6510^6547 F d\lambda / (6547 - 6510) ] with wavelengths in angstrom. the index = 1.91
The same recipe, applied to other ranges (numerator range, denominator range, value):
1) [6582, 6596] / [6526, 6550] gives 1.37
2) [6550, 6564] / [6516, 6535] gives 2.14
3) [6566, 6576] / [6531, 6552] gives 1.21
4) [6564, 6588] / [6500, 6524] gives 1.84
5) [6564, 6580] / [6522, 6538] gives 1.66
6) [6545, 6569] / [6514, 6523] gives 2.15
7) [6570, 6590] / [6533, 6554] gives 1.34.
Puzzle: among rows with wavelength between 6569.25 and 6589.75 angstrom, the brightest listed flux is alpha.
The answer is 2.79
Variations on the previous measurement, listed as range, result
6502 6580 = 5.3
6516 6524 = 1.24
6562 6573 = 4.94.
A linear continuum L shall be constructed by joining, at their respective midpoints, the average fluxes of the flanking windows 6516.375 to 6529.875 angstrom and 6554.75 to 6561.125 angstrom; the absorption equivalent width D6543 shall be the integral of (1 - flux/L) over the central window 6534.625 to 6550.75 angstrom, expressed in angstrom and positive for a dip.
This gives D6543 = 5.5 angstrom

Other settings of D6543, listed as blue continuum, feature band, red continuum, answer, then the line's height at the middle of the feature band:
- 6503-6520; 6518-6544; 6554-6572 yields 8.5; 1.87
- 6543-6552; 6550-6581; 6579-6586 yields -3.8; 2.13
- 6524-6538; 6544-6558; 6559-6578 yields 3.8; 2.04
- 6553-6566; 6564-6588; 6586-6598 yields 0.3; 2.32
